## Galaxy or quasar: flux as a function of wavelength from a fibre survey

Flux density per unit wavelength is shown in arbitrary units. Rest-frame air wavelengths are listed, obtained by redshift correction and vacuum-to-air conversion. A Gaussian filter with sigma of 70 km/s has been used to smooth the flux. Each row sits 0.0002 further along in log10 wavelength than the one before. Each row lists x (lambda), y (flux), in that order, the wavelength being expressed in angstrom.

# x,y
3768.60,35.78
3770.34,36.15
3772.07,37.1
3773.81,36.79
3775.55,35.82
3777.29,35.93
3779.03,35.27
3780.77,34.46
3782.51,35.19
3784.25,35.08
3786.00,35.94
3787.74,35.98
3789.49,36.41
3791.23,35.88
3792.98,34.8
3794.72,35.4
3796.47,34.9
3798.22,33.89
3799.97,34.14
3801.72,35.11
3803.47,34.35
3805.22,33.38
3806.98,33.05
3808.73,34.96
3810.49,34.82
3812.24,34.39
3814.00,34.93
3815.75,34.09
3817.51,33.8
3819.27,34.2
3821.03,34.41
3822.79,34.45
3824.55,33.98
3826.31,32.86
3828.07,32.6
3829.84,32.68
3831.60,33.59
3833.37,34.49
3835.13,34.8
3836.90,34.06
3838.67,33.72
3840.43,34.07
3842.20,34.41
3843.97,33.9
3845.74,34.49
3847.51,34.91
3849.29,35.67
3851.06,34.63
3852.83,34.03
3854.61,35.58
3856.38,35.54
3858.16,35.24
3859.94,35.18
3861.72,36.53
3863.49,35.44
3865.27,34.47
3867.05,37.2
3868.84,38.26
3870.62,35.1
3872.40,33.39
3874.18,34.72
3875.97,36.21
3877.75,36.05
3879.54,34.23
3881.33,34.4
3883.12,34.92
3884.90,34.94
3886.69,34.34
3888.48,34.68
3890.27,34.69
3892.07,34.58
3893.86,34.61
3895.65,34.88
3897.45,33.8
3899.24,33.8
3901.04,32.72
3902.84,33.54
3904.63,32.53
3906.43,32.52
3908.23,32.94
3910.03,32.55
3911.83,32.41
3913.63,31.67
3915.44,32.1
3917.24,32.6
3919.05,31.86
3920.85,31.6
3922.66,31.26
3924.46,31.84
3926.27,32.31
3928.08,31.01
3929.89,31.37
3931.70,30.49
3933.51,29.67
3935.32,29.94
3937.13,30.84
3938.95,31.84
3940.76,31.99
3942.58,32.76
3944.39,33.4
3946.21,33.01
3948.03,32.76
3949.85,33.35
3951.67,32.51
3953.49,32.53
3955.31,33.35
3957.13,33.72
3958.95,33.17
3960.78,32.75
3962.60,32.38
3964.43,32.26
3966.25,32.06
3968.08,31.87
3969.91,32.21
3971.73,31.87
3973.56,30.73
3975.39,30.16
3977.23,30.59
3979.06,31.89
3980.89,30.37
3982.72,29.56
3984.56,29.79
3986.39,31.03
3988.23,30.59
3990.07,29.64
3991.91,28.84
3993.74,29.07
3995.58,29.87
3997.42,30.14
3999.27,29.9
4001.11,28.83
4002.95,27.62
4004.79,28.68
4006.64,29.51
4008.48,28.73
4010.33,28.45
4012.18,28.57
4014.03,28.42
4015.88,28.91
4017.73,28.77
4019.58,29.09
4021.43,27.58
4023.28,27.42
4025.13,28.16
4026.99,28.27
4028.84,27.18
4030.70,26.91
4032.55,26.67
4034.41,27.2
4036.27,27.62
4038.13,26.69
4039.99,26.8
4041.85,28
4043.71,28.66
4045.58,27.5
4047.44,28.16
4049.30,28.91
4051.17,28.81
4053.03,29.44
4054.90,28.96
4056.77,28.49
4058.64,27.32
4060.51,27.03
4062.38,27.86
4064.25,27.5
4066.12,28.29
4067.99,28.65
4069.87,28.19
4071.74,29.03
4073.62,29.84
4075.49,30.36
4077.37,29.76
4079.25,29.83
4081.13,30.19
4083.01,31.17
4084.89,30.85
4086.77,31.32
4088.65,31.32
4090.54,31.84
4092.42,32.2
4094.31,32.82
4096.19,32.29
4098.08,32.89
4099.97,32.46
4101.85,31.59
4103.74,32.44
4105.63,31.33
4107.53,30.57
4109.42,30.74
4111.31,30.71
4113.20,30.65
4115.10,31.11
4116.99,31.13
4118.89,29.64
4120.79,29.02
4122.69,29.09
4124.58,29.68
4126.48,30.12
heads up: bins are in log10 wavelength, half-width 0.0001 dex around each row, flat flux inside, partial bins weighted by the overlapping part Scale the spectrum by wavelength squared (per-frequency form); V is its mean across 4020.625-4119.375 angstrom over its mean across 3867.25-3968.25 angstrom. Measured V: 0.96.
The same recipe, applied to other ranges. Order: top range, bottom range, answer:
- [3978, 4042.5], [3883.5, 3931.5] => 0.92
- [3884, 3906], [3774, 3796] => 1.02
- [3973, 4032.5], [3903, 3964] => 0.94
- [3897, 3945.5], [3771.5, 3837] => 0.98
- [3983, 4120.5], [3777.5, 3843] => 0.97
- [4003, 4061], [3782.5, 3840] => 0.91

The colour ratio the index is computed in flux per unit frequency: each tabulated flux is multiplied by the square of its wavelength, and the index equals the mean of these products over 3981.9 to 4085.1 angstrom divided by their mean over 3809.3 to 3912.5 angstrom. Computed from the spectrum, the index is 0.91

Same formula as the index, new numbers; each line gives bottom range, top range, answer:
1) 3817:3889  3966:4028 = 0.92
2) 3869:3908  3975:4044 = 0.89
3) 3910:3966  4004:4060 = 0.92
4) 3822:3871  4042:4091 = 0.94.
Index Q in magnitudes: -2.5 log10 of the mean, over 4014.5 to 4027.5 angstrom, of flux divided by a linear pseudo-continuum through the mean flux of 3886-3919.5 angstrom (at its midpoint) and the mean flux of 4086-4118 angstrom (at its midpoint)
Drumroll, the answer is 0.14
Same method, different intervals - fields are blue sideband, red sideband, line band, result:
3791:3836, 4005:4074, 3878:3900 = -0.077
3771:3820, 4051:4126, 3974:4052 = 0.097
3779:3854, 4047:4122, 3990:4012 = 0.087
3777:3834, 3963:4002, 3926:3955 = -0.013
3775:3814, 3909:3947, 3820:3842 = 0.007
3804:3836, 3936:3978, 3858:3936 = -0.019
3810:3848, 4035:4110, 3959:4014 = 0.034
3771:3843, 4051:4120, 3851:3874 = -0.053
